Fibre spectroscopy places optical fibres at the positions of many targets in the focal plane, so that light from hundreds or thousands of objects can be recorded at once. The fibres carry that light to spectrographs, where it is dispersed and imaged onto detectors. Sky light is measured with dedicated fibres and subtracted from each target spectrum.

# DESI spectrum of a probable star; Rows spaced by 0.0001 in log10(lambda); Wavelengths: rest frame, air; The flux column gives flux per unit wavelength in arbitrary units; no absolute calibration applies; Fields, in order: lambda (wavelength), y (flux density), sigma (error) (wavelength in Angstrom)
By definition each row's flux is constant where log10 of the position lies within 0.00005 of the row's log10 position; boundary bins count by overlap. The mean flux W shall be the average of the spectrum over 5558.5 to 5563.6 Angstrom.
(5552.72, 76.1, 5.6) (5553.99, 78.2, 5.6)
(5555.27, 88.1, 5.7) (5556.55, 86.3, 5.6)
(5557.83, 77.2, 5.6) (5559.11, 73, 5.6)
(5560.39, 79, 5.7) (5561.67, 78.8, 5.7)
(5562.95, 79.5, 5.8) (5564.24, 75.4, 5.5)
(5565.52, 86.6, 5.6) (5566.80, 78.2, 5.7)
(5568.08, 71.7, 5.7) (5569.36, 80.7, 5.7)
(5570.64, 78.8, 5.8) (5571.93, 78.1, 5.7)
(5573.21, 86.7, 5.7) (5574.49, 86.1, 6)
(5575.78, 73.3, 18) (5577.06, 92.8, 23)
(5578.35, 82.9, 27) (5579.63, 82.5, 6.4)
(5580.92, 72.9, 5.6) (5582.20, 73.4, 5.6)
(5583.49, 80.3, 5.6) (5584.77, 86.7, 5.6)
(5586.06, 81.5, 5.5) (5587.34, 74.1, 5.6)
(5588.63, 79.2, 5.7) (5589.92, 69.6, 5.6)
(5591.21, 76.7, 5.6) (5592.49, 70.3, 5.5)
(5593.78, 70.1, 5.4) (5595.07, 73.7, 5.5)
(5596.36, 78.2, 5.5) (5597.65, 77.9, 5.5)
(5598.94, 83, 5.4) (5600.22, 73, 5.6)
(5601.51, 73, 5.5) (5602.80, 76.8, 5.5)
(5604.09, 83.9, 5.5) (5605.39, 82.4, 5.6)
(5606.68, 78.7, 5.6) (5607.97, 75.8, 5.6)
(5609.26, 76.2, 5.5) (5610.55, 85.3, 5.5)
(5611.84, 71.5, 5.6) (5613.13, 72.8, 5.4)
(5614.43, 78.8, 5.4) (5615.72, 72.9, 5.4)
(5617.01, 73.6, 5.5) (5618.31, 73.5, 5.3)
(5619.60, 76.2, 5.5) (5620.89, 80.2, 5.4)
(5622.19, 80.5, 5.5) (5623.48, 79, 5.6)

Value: 77.5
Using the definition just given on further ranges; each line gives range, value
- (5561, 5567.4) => 79.6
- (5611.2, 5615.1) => 74.3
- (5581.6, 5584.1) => 76.7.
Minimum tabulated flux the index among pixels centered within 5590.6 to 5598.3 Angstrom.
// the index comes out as 70.1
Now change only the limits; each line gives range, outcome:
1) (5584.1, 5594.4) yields 69.6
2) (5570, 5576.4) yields 73.3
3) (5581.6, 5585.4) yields 73.4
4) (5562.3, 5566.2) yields 75.4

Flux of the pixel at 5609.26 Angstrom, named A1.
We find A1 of 76.2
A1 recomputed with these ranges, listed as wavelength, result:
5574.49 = 86.1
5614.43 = 78.8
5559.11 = 73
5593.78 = 70.1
